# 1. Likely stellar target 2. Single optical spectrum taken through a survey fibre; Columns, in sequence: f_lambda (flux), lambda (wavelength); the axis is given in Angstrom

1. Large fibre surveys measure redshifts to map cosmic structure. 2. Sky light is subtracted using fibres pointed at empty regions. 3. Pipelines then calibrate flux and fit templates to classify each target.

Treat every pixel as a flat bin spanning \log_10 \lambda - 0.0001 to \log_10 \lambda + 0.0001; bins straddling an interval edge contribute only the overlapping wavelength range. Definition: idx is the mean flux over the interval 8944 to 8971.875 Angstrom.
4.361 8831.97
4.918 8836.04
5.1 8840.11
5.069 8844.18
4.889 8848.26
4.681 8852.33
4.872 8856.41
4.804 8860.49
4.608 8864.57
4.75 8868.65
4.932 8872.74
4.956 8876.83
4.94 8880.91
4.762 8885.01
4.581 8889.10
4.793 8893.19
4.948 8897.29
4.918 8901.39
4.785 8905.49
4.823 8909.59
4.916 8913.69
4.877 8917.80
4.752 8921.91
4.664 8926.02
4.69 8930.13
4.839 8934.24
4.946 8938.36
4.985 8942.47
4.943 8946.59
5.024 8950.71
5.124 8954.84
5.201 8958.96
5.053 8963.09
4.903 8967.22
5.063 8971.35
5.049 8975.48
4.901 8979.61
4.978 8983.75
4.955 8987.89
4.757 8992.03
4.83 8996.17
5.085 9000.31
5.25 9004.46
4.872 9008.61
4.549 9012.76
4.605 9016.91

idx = 5.04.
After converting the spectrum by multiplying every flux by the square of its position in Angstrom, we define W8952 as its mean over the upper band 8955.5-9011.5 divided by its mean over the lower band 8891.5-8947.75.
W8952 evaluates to 1.04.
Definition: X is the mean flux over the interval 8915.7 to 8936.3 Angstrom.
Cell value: 4.76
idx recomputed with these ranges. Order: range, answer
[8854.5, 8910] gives 4.82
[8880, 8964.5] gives 4.88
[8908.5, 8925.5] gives 4.83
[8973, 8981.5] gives 4.98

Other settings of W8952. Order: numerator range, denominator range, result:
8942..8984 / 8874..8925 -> 1.05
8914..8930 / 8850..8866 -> 1.02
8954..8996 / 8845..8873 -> 1.07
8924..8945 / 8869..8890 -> 1.01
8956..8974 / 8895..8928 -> 1.06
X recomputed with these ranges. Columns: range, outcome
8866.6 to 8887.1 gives 4.87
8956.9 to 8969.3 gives 5.05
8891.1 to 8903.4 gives 4.88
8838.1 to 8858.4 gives 4.92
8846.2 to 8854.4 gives 4.78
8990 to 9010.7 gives 4.96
